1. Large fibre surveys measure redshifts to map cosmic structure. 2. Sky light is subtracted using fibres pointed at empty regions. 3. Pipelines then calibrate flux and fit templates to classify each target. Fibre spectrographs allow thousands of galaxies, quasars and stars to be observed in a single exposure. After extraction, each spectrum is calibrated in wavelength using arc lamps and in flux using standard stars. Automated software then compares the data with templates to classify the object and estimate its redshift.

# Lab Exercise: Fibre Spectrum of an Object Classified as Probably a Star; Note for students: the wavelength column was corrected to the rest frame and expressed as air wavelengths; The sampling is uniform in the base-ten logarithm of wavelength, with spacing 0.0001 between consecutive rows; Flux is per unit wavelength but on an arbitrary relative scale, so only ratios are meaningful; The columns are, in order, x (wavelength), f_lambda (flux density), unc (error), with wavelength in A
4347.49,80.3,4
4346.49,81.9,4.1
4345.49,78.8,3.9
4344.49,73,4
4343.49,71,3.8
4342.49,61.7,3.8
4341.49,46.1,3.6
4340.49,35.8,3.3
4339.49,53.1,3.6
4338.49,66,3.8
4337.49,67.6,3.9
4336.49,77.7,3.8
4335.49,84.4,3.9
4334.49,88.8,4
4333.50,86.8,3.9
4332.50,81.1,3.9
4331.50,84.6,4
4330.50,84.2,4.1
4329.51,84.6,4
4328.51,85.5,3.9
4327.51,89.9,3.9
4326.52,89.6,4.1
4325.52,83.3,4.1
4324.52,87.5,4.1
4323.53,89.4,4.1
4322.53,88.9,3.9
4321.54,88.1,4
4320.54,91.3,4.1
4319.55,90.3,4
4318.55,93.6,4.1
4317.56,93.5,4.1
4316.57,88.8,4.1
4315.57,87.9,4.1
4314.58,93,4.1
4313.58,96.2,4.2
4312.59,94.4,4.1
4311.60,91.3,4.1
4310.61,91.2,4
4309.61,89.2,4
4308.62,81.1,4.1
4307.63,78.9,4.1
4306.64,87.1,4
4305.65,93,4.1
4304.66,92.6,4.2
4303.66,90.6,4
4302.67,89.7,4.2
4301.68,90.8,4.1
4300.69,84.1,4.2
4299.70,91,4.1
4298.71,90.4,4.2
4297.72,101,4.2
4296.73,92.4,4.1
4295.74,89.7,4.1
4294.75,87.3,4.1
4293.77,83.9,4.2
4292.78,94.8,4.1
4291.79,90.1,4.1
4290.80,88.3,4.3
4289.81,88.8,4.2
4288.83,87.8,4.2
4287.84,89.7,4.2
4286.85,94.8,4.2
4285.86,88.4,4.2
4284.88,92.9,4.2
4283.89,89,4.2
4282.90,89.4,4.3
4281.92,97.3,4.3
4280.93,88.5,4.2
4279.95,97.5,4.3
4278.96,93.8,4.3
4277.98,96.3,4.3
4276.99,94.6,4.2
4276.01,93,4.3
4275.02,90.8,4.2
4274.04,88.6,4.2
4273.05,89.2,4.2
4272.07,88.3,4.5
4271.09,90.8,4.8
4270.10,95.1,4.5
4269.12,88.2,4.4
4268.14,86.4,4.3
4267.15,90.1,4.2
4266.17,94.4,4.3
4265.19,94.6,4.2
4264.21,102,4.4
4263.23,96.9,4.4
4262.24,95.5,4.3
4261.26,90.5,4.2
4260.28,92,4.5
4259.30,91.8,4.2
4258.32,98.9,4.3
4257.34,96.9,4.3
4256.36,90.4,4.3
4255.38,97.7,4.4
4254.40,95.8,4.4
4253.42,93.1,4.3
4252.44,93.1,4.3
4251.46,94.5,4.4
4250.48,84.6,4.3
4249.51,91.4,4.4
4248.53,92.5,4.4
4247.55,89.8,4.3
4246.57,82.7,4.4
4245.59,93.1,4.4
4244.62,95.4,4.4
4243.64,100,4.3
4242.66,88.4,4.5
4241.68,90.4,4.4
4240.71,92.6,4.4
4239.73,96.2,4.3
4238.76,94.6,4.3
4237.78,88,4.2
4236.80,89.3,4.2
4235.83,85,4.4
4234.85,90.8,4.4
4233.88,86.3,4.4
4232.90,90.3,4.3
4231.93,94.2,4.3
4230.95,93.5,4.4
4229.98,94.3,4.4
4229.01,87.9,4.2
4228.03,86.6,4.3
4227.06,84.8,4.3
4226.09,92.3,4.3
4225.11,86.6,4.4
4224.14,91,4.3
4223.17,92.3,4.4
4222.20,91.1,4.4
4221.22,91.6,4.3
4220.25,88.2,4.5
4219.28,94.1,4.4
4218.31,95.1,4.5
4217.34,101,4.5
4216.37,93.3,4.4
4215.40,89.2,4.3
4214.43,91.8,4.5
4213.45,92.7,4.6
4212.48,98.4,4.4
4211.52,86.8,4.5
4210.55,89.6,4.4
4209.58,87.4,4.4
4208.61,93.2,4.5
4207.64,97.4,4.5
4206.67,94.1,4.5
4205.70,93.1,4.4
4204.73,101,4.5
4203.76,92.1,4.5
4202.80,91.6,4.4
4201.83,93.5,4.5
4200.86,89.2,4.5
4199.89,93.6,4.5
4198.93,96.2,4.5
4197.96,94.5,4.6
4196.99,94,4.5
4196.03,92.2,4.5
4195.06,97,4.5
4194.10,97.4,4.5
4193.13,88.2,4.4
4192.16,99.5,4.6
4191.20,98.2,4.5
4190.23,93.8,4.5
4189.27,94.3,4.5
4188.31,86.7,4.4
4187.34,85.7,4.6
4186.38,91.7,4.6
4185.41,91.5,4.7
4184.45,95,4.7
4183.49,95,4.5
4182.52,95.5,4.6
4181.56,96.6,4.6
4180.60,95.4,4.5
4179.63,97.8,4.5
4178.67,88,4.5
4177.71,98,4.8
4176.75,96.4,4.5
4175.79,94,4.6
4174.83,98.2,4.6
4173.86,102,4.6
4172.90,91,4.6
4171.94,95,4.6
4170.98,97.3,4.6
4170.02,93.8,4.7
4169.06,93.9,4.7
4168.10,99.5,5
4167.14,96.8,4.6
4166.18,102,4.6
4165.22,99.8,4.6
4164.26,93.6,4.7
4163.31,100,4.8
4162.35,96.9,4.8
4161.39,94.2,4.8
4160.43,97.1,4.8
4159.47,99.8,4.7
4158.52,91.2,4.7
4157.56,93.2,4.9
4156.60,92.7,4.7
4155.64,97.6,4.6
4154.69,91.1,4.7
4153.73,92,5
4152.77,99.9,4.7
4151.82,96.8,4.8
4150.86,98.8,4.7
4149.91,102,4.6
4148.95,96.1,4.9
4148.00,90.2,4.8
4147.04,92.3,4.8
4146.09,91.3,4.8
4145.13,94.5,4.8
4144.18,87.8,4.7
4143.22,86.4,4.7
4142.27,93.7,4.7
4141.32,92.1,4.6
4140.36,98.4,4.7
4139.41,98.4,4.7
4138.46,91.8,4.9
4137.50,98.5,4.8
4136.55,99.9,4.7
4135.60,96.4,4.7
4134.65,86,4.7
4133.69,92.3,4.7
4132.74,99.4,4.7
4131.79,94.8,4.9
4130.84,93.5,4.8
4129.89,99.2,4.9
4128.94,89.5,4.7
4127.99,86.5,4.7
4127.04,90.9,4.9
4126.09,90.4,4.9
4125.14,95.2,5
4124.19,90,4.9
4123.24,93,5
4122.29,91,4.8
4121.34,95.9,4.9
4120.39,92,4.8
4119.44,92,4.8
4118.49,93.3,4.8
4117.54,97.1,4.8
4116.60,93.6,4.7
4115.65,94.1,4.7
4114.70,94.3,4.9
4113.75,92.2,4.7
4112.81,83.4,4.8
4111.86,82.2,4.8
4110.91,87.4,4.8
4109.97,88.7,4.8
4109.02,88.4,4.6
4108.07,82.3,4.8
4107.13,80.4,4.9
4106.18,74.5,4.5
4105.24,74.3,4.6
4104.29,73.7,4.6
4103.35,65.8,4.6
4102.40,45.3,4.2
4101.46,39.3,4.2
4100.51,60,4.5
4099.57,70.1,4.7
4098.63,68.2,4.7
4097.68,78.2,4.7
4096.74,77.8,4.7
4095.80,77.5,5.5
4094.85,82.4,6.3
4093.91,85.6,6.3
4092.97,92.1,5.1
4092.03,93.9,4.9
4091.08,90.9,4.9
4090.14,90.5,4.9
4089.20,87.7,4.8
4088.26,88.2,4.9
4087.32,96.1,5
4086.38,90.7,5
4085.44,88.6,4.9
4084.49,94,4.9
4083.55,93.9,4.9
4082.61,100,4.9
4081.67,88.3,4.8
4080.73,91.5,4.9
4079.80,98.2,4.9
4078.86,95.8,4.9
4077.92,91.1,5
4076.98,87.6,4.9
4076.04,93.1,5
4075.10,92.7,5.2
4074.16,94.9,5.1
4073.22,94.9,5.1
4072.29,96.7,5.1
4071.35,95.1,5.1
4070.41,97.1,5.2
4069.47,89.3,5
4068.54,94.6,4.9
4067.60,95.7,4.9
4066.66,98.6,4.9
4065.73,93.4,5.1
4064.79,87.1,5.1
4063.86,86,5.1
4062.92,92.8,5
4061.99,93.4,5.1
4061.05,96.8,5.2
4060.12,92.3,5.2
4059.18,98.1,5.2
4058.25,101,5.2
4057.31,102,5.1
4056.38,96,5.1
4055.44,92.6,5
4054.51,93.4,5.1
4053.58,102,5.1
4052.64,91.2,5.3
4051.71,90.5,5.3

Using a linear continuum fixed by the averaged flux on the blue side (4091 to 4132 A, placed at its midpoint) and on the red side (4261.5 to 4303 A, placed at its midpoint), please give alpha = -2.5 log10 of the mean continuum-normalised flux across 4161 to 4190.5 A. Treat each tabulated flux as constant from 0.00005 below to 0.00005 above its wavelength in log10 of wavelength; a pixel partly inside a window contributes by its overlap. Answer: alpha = -0.10 mag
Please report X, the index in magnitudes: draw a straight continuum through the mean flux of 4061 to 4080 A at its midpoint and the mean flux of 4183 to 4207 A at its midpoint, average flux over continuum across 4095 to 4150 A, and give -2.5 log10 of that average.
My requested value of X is 0.080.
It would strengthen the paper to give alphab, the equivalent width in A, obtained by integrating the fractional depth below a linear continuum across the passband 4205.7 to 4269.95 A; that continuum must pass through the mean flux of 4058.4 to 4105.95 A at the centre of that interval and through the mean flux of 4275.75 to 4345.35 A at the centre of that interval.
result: -4.32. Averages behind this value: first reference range 86.8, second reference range 86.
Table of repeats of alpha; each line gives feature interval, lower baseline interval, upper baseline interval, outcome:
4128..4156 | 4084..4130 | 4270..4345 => -0.115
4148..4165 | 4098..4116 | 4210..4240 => -0.167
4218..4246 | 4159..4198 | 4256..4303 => 0.027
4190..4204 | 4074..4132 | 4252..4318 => -0.060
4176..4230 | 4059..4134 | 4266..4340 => -0.055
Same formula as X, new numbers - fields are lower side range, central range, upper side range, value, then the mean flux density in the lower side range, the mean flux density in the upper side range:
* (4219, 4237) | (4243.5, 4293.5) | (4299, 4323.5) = -0.03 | 90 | 89.8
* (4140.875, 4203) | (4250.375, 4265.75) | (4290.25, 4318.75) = -0.03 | 94.6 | 90.2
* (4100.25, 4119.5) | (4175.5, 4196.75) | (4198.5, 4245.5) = -0.07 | 80.1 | 92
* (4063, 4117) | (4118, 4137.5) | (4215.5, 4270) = -0.07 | 86.1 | 92.1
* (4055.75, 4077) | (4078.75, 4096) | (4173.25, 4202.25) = 0.04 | 94.4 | 94.3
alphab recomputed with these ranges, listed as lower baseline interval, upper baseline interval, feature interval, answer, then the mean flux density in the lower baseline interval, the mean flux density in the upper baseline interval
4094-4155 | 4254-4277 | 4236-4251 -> 0.2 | 87.6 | 93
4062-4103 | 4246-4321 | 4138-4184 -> -3.4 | 87.1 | 91.4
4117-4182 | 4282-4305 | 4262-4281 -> -0.4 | 94.7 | 90.4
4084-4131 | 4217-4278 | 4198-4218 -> -0.8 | 84.8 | 91.9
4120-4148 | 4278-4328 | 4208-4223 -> -0.1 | 93.1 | 90.3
